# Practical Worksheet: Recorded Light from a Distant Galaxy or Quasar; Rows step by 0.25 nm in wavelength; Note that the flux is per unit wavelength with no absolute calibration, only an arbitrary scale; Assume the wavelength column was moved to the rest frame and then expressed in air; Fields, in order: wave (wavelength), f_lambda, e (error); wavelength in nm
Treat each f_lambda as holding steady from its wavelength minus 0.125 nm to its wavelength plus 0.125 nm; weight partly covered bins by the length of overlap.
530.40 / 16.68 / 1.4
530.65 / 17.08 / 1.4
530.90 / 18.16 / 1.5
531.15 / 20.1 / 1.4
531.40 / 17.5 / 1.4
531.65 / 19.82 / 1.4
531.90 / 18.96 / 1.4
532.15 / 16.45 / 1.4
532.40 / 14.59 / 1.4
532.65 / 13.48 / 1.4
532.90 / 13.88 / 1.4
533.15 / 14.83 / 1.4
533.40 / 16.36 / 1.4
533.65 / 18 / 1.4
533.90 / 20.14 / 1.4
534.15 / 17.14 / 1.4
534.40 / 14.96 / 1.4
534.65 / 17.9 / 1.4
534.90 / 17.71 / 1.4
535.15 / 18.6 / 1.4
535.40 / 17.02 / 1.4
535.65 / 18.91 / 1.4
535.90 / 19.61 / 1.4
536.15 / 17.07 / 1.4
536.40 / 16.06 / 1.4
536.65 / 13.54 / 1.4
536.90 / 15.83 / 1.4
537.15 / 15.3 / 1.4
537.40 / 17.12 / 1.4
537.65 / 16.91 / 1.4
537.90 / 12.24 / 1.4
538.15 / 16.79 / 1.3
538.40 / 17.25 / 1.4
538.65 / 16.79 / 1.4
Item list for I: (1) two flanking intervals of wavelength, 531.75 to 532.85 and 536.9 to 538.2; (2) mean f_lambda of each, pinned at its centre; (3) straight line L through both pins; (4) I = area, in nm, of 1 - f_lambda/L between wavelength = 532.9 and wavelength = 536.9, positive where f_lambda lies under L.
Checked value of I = -0.34 nm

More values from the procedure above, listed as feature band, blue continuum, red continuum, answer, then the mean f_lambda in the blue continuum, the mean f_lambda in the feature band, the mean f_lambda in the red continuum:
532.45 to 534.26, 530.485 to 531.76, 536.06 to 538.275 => 0.125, 18.5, 16.2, 15.6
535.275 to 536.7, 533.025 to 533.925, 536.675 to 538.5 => -0.084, 17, 17.2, 15.8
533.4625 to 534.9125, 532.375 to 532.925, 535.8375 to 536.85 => -0.262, 13.9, 17.6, 16.3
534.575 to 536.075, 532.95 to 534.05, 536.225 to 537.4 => -0.192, 17.1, 18.3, 15.5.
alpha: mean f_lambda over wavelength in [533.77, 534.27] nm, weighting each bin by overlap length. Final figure 18.6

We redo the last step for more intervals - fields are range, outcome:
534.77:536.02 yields 18.4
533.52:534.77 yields 17.6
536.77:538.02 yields 15.5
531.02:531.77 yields 19.1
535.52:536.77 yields 17.1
